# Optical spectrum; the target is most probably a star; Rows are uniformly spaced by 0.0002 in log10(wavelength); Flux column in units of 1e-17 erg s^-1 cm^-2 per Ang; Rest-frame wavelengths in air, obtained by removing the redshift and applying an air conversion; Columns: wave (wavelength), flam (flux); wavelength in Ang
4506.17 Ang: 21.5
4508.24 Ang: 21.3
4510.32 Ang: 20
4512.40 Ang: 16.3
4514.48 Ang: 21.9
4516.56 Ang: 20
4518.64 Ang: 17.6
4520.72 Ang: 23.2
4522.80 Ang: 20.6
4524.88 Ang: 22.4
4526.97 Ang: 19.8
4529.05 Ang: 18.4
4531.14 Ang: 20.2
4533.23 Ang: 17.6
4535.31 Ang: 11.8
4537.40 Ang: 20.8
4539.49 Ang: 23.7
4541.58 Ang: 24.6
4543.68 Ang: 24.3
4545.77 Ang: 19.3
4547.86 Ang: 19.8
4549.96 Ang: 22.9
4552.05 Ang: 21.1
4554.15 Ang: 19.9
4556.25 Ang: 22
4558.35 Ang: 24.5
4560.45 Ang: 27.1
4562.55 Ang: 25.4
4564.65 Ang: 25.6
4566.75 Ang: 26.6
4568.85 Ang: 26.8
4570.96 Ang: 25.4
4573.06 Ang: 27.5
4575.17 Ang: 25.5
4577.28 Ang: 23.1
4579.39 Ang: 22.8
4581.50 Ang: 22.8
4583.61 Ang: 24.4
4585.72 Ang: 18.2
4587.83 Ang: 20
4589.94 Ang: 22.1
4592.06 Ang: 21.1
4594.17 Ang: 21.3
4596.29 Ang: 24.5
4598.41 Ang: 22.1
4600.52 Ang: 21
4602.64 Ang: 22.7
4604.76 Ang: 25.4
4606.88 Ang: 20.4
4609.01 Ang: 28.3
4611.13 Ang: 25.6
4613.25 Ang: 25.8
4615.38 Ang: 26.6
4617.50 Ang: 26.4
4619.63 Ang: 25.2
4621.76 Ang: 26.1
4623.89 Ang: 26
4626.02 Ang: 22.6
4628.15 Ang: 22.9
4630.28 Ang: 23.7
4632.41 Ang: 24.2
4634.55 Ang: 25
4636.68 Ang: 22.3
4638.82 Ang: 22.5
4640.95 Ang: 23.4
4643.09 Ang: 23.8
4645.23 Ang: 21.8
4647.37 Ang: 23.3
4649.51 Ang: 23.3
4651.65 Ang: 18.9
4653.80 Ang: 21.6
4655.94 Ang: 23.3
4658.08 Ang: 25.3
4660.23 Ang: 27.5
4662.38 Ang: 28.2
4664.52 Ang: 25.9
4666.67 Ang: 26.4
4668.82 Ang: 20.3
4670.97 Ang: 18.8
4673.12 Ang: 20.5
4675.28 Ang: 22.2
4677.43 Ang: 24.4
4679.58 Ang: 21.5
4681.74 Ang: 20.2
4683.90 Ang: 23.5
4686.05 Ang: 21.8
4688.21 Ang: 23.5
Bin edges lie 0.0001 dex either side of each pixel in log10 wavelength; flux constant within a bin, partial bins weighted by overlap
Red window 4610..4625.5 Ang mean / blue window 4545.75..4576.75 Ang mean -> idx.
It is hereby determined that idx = 1.1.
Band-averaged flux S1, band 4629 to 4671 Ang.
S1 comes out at 23.6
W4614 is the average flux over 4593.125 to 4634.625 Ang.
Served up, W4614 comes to 24.3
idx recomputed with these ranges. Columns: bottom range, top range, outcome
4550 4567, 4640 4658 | 0.95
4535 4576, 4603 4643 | 1.05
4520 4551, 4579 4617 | 1.12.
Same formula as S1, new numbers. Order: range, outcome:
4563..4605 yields 23.4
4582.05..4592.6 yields 21.2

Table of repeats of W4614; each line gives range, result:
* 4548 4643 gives 23.8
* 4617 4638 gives 24.4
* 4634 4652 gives 22.8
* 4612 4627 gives 25.5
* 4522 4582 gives 22.5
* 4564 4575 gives 26.3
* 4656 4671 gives 24.9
